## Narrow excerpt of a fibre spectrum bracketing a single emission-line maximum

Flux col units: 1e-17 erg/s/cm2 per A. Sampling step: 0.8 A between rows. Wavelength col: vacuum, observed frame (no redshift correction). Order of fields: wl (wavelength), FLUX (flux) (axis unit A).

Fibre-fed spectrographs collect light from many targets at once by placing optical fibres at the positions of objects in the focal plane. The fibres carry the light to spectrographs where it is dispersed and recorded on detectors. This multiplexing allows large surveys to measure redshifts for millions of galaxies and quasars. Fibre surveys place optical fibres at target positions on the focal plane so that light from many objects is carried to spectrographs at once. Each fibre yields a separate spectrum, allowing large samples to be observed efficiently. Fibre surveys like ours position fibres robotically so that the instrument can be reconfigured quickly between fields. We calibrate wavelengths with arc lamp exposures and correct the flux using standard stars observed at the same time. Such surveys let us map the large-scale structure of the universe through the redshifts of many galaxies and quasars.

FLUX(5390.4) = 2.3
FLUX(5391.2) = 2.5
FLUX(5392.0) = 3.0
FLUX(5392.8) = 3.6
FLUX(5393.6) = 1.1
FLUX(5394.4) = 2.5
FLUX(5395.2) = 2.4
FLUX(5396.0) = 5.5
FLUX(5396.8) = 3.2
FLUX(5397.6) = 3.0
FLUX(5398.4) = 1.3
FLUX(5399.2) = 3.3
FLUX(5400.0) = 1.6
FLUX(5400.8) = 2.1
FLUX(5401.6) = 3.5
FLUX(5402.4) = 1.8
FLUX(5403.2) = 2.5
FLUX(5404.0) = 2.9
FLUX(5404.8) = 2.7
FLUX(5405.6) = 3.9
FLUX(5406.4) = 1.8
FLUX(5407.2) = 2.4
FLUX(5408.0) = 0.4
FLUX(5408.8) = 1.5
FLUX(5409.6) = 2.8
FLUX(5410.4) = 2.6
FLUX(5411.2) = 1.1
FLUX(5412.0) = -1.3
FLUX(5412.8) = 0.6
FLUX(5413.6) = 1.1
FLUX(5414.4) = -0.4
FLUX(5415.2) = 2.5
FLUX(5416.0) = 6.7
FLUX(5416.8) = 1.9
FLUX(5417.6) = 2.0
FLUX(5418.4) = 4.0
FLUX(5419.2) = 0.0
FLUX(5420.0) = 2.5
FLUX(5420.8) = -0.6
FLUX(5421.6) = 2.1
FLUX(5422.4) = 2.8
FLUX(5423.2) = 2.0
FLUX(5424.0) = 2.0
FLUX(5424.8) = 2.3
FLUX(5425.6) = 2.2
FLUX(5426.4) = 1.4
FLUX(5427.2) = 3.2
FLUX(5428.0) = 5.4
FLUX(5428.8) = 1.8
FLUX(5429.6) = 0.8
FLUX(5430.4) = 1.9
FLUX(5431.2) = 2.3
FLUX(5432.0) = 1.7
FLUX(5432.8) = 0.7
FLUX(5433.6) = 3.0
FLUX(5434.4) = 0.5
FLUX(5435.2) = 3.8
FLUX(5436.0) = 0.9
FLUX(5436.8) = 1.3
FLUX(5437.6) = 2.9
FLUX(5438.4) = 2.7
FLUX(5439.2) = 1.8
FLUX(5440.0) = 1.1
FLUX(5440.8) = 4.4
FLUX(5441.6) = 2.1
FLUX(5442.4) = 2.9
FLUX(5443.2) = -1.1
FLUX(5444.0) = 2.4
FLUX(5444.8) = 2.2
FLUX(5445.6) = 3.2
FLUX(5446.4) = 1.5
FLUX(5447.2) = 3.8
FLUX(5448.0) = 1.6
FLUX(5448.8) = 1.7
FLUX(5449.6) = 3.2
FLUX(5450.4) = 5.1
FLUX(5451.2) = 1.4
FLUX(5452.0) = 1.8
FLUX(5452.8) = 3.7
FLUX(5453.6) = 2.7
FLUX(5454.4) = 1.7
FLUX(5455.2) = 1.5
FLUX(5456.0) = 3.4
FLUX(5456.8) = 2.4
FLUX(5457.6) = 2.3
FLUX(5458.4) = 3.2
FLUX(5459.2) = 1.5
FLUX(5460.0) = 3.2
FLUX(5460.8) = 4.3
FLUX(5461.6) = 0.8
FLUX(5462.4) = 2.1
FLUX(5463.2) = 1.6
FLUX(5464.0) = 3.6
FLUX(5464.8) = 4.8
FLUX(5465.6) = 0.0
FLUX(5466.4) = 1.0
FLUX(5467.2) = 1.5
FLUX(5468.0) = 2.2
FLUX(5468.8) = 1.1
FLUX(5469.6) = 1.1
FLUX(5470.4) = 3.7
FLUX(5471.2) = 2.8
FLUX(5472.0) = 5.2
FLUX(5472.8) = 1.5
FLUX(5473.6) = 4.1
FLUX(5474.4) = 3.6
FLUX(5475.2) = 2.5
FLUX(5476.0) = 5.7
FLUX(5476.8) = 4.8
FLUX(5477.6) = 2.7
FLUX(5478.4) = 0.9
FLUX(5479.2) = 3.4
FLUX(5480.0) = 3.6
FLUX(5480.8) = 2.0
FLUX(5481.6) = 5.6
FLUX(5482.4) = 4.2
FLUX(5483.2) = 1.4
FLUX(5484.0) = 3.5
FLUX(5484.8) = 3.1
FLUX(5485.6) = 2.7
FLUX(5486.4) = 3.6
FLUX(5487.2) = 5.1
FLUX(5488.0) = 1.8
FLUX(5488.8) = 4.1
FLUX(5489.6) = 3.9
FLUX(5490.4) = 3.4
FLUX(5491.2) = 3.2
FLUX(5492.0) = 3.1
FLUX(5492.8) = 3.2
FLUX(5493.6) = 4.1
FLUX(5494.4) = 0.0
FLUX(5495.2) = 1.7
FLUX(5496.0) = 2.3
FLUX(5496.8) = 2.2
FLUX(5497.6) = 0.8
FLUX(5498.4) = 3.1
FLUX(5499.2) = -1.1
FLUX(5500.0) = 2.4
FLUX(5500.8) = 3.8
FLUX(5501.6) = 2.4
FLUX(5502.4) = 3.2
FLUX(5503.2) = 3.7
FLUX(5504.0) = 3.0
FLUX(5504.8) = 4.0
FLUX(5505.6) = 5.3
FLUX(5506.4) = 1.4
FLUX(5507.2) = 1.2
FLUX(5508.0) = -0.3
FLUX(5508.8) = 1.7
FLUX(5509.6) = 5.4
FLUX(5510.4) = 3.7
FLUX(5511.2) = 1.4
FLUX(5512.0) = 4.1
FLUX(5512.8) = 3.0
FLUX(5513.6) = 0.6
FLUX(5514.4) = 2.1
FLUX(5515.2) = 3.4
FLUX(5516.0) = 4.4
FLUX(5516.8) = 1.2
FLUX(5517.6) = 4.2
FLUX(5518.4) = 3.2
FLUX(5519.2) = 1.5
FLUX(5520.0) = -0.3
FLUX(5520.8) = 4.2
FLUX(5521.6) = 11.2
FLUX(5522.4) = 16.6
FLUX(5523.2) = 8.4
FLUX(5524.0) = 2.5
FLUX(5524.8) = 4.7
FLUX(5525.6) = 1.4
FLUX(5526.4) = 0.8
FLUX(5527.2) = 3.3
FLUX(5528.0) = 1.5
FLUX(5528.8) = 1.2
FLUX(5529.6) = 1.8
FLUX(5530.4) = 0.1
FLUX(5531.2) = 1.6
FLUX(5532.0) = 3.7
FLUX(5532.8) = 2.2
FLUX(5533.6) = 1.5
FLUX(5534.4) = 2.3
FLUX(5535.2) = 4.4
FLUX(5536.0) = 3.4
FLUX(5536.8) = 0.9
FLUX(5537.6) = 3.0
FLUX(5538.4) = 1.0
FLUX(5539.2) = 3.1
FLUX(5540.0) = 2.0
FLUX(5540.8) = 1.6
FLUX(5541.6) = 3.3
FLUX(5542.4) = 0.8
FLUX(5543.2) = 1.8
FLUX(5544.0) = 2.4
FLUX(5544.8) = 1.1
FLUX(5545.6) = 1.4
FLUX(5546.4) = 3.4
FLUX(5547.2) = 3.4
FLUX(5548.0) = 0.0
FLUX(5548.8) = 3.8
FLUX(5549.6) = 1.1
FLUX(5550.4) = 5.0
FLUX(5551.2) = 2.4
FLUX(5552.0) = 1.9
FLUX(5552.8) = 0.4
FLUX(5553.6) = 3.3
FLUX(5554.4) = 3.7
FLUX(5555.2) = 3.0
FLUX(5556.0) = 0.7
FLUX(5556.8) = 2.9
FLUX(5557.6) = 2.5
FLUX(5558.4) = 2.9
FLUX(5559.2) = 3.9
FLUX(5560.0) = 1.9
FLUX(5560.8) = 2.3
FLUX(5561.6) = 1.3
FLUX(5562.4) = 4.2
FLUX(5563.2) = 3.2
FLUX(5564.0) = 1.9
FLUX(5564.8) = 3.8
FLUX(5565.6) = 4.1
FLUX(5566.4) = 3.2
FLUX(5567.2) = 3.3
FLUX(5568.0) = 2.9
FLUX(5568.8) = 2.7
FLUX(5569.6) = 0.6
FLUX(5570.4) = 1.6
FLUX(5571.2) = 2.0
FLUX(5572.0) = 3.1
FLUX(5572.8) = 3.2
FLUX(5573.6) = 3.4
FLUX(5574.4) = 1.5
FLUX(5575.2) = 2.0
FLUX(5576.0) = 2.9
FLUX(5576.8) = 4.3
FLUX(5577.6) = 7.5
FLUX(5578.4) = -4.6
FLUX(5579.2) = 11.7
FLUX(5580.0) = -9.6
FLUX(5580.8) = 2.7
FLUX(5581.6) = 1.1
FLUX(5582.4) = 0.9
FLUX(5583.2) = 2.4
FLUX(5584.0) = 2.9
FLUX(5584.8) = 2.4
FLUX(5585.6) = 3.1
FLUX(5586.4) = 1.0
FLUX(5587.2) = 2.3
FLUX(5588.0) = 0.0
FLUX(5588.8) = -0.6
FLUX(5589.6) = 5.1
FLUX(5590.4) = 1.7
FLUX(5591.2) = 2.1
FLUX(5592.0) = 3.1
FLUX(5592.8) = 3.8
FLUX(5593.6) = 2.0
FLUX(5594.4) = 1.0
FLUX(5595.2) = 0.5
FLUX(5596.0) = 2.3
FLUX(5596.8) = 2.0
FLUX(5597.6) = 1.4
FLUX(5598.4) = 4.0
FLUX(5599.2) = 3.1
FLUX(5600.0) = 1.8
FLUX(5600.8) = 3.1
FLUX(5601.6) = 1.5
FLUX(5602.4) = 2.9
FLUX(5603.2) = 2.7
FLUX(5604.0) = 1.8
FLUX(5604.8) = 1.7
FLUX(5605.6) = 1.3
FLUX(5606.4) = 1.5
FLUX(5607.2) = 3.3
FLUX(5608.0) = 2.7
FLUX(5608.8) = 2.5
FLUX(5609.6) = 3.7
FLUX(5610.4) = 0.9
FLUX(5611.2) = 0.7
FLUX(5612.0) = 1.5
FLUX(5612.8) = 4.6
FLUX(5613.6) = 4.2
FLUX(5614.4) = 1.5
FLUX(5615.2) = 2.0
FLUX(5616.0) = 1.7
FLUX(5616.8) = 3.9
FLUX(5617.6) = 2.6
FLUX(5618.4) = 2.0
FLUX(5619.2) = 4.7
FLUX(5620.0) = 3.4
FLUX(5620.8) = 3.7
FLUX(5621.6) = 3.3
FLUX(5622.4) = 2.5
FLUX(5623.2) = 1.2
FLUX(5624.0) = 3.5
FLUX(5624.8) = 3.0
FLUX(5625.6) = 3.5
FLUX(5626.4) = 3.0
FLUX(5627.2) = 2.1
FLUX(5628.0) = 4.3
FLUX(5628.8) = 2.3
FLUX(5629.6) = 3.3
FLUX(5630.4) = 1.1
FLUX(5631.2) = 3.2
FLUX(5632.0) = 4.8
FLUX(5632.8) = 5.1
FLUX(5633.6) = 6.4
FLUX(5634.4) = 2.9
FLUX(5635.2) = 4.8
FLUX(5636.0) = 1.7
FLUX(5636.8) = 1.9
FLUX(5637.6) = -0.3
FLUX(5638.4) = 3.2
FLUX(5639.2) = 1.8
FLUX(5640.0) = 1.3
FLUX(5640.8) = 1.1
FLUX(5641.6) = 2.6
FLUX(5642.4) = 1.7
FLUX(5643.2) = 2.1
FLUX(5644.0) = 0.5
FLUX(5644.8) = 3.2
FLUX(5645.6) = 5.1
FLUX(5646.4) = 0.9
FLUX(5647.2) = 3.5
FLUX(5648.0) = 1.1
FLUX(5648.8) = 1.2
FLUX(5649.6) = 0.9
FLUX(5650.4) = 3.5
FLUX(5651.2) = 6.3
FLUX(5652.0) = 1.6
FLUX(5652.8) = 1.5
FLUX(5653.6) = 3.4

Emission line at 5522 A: H-beta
